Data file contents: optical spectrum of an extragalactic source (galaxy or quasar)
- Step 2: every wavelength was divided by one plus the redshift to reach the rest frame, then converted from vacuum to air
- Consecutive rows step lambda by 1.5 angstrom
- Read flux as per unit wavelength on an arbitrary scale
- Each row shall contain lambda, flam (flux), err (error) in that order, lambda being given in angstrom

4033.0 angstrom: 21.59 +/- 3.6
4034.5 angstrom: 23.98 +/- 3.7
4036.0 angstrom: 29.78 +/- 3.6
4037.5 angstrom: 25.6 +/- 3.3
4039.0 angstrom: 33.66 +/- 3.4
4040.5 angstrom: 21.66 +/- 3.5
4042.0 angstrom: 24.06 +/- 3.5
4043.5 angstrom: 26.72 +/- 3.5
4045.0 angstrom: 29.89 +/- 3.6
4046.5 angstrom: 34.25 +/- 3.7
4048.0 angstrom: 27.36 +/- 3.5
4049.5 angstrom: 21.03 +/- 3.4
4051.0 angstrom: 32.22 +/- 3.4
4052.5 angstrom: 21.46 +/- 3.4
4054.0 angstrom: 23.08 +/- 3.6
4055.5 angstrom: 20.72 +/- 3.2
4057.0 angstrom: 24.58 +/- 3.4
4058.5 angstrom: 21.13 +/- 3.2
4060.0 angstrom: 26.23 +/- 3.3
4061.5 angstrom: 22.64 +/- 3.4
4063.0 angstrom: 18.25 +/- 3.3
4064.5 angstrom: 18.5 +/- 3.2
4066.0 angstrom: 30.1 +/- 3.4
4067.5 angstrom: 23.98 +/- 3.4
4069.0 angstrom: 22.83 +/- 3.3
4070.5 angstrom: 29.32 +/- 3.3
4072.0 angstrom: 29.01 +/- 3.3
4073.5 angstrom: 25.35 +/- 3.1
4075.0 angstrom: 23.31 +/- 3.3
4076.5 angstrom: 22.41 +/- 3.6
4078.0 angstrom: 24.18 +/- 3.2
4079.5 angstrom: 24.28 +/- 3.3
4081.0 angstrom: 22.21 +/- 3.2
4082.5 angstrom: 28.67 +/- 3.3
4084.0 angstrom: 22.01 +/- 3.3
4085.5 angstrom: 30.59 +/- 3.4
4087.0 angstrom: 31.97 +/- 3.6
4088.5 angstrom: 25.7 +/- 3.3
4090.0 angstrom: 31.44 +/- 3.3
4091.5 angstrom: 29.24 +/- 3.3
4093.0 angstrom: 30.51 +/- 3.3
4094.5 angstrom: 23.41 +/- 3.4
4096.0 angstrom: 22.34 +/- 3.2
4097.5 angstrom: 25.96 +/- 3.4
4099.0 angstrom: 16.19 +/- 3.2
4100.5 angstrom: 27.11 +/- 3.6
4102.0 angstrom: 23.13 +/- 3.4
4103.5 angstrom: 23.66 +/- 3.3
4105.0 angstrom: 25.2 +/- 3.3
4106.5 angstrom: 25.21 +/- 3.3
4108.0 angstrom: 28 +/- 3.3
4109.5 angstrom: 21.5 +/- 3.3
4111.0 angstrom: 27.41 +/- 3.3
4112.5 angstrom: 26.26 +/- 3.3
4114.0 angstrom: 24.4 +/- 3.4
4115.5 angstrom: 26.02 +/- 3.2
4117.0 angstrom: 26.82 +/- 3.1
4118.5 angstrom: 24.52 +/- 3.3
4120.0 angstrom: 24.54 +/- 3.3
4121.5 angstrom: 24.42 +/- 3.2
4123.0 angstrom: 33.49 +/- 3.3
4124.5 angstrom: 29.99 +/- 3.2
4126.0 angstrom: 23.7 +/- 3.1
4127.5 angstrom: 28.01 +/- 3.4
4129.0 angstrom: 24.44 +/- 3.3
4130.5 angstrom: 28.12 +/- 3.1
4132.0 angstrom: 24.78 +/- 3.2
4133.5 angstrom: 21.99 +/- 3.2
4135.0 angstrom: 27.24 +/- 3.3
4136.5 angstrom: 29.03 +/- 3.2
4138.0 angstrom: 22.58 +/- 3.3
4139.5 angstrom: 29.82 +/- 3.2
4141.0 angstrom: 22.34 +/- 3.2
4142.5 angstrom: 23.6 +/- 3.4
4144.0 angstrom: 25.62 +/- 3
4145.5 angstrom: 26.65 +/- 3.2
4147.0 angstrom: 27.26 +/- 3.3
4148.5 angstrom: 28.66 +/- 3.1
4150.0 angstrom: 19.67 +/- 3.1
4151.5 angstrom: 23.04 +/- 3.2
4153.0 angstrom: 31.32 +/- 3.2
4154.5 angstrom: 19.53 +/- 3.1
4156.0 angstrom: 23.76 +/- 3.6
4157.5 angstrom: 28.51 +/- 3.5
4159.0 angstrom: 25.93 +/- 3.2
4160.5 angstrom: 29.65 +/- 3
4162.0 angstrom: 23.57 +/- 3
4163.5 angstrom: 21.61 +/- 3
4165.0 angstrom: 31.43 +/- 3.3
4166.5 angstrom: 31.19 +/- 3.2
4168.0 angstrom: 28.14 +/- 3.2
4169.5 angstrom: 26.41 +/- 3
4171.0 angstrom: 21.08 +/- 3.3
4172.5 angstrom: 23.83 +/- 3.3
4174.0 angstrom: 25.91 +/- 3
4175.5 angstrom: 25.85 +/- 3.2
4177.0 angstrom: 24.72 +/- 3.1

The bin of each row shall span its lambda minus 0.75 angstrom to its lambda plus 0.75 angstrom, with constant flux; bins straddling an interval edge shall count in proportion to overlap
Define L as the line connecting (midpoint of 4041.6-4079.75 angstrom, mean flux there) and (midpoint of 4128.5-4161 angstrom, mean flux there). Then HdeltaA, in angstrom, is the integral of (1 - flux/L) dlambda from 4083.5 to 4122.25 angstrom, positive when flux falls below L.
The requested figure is -0.7 angstrom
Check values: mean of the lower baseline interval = 24.9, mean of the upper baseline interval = 25.6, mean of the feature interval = 25.7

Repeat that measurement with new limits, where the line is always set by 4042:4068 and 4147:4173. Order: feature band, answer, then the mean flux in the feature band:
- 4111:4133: -0.81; 26.4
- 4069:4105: -0.80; 25.7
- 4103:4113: -0.01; 25.3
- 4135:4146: -0.06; 25.7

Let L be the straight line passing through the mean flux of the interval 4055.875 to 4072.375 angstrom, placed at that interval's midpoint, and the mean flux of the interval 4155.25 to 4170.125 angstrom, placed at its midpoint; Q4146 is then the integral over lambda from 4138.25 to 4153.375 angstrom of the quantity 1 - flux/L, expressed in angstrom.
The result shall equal 0.5 angstrom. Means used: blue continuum 24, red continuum 27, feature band 25.6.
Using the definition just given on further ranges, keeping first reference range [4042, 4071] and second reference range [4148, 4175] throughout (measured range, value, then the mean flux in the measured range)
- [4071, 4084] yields 0.1 angstrom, 24.8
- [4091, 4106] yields 0.4 angstrom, 24.6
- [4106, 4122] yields 0.0 angstrom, 25.4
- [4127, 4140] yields -0.3 angstrom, 26.1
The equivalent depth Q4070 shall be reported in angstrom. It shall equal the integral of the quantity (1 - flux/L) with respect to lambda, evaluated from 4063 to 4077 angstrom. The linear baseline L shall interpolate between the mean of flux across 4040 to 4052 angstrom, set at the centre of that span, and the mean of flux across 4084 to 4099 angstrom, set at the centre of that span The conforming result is 1.2 angstrom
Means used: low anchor 27.1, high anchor 27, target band 24.7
